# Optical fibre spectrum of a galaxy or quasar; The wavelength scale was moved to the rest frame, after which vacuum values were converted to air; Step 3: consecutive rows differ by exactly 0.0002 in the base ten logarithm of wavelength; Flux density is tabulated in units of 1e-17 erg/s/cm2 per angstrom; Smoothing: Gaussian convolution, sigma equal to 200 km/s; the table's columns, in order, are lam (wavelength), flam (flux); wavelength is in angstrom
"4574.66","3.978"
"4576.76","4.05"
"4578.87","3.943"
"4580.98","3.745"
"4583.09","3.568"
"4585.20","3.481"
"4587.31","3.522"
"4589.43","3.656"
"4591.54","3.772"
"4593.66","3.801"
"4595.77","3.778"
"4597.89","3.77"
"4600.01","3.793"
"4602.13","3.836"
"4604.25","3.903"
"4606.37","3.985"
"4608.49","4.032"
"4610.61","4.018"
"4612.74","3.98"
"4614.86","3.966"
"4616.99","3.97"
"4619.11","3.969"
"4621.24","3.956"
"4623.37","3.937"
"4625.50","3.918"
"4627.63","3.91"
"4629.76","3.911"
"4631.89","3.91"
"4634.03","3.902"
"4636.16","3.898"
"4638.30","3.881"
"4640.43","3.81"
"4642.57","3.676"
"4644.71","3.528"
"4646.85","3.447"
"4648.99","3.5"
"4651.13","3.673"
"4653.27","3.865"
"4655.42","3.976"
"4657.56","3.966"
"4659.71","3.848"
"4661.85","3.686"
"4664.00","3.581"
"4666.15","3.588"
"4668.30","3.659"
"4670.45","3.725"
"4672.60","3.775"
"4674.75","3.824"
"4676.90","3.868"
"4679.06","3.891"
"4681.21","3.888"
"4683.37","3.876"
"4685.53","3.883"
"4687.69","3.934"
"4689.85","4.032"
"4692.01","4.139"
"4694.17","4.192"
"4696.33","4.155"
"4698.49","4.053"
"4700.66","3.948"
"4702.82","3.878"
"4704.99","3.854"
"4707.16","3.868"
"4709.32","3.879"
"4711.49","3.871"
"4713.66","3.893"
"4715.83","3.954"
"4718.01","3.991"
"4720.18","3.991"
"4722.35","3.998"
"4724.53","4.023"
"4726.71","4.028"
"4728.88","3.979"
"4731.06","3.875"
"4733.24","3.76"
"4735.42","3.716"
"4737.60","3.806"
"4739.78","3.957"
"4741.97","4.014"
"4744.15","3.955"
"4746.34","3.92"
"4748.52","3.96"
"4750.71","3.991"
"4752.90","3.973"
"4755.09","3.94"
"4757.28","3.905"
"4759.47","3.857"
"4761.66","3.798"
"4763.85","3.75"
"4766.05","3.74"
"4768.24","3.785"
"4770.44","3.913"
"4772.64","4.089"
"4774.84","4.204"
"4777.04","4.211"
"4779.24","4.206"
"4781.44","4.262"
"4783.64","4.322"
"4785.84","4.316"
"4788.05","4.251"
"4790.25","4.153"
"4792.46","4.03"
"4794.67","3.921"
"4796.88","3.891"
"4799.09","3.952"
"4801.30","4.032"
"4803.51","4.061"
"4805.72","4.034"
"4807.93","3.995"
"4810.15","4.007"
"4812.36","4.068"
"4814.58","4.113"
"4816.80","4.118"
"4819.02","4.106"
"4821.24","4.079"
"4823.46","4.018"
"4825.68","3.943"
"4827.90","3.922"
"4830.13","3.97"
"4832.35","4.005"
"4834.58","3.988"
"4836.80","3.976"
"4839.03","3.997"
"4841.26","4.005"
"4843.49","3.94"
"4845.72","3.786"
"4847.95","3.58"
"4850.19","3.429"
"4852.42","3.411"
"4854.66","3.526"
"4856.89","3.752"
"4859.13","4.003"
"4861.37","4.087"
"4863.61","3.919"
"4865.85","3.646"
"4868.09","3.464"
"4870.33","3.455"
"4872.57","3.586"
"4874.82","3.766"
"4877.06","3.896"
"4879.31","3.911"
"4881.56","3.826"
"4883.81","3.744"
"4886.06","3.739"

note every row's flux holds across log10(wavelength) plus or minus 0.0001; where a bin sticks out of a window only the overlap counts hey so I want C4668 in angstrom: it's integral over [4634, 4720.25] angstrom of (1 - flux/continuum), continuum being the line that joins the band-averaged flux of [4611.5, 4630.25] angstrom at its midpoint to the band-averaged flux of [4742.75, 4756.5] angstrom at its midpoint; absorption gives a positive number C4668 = 2.3 angstrom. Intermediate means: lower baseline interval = 3.95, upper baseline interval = 3.96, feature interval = 3.85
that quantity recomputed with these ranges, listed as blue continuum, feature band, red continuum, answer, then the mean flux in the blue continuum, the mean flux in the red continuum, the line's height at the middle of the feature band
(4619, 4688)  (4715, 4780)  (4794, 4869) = -1.4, 3.8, 3.9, 3.86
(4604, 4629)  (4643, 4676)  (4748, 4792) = 2.3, 3.96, 4.03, 3.98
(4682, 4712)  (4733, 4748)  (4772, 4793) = 0.8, 3.97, 4.21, 4.09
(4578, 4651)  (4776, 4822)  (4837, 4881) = -4.1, 3.81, 3.75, 3.77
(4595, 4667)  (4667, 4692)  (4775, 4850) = 0.2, 3.83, 4.03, 3.89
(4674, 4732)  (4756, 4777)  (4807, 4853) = 0.2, 3.96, 3.93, 3.94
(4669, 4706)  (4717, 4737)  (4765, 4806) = 0.3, 3.93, 4.07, 3.99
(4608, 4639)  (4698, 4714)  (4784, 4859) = 0.2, 3.94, 3.95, 3.95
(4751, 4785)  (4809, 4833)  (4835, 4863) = -1.0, 4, 3.8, 3.87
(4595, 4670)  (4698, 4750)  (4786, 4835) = 0.2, 3.83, 4.04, 3.93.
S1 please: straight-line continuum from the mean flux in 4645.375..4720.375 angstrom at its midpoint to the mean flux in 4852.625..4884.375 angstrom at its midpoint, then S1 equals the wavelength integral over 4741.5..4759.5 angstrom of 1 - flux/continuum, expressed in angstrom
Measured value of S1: -0.6 angstrom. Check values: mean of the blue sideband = 3.86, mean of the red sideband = 3.75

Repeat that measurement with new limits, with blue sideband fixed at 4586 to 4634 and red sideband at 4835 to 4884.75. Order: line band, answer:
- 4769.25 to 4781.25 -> -1.0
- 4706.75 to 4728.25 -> -0.7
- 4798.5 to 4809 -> -0.6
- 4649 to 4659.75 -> 0.1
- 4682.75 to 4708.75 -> -1.0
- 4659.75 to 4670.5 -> 0.5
